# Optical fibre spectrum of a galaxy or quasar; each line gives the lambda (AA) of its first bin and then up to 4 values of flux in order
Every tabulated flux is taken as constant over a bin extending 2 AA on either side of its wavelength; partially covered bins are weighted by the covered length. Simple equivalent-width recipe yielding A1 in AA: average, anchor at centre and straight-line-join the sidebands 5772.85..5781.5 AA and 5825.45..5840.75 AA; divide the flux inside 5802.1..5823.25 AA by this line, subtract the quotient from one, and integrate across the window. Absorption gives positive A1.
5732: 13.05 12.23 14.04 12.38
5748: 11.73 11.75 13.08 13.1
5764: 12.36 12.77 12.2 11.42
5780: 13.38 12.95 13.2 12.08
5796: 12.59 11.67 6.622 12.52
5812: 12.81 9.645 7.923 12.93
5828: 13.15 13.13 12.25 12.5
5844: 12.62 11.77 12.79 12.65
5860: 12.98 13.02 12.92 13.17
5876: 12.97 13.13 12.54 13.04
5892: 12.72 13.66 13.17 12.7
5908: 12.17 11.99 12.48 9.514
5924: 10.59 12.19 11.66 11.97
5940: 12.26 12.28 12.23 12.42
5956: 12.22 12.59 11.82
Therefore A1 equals 4.2 AA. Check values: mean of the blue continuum 12.3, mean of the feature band 10.1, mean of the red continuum 12.8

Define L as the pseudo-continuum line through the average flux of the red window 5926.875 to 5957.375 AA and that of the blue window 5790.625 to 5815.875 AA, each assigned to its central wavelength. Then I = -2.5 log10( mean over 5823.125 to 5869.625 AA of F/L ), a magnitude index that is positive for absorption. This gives -0.11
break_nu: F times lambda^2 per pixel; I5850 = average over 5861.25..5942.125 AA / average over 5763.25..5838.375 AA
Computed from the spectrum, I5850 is 1.08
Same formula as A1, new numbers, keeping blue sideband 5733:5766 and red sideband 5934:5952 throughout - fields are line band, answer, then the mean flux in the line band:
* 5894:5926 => 0.64 AA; 12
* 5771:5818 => 2.86 AA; 11.7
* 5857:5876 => -0.97 AA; 13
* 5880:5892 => -0.50 AA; 12.8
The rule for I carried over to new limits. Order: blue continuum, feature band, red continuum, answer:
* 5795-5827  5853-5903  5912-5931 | -0.17 mag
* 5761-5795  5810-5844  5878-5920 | 0.07 mag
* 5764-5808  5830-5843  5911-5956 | -0.07 mag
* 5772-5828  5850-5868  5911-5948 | -0.11 mag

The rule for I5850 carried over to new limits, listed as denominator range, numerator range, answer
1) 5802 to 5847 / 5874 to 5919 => 1.13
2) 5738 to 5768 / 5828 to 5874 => 1.04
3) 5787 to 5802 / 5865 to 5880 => 1.09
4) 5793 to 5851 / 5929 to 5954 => 1.09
